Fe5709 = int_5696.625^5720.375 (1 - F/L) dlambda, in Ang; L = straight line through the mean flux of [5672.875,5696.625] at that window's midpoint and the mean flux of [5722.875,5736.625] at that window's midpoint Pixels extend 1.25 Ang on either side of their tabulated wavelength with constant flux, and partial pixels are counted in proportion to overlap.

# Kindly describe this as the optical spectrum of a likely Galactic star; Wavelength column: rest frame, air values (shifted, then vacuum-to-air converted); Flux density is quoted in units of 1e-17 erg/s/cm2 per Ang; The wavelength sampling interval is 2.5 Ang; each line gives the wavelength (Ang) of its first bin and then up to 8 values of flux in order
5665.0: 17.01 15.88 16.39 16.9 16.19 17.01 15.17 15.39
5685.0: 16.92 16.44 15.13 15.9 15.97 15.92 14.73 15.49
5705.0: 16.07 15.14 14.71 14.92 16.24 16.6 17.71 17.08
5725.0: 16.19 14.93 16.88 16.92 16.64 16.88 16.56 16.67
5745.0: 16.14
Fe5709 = 0.8 Ang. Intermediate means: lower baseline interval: 16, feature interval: 15.7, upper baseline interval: 16.4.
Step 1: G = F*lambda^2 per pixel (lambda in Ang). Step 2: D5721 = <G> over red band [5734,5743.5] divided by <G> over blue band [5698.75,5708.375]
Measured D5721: 1.1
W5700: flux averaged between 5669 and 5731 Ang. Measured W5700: 16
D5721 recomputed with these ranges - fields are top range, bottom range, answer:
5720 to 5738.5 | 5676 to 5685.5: 1.05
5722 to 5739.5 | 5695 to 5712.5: 1.08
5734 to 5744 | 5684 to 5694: 1.06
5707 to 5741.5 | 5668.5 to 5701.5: 1.03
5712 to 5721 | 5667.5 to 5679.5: 1.02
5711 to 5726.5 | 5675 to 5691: 1.04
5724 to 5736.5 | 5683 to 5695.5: 1.03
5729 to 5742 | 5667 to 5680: 1.05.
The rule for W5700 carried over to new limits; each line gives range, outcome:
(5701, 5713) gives 15.3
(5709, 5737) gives 16.3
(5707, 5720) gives 15.8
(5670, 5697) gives 16.1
